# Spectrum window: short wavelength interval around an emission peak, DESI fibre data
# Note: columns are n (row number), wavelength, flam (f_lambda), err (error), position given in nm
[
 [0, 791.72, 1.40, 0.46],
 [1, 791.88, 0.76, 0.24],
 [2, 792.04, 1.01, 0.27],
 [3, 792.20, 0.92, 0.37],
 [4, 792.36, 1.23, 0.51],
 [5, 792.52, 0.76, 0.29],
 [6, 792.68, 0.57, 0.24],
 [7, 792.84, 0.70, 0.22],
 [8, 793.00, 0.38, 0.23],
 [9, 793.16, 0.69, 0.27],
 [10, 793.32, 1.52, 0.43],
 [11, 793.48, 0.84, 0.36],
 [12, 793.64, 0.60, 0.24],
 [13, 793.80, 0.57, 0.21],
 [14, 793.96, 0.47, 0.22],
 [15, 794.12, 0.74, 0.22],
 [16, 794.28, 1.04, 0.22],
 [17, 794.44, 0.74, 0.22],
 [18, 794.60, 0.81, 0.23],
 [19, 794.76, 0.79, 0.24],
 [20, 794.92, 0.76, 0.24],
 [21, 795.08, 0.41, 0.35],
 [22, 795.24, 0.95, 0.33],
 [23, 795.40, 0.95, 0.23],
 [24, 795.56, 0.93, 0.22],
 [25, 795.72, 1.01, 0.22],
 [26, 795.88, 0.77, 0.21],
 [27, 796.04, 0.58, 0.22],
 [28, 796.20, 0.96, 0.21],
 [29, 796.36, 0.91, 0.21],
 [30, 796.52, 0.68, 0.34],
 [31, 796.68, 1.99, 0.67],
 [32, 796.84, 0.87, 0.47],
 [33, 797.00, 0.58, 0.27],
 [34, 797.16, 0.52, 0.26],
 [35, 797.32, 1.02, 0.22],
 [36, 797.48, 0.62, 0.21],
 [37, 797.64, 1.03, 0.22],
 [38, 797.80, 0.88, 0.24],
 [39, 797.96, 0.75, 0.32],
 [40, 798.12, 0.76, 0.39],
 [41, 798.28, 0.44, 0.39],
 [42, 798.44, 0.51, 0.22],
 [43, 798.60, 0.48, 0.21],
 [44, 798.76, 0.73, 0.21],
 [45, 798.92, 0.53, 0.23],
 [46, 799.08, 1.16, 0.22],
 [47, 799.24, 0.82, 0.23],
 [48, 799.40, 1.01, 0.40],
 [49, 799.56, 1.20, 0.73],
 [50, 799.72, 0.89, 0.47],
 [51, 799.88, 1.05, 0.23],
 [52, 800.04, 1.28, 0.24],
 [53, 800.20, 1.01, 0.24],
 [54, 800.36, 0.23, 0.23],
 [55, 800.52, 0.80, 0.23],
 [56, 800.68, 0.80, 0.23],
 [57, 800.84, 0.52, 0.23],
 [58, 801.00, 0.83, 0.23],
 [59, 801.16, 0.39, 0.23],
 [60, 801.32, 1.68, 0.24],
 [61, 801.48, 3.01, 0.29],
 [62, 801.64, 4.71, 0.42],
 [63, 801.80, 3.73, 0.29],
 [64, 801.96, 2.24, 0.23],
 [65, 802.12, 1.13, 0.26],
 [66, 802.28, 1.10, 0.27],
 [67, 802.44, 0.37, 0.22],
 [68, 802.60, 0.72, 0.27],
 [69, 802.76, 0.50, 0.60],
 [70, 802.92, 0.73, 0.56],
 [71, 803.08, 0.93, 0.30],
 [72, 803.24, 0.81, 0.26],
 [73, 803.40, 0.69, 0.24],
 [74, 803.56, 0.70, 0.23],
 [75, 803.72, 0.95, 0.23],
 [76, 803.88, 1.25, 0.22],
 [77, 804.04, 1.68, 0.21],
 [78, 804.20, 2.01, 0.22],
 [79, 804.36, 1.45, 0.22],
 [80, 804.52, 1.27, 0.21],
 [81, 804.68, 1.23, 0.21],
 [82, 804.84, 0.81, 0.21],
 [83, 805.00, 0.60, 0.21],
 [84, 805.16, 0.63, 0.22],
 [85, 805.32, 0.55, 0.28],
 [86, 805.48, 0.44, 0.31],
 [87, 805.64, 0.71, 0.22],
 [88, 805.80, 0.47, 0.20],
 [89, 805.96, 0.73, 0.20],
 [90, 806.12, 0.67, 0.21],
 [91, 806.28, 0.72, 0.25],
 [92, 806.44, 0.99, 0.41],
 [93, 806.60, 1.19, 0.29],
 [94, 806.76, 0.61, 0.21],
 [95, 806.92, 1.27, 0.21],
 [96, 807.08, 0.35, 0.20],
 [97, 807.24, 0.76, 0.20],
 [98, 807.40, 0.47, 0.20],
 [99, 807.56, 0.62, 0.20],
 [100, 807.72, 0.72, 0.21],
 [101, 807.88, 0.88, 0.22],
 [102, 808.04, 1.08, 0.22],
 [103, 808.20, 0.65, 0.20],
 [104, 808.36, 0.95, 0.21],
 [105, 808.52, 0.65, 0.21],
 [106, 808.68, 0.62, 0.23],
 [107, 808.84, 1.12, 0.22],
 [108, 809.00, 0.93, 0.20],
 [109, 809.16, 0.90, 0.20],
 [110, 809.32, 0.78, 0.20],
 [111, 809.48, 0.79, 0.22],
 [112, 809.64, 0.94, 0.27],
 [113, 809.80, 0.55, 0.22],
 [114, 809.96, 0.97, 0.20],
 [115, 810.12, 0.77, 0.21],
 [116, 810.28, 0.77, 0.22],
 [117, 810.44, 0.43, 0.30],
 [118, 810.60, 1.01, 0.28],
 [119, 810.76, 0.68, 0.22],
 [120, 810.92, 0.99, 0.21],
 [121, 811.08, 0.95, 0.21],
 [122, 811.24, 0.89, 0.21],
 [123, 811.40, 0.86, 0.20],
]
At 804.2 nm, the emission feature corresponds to [N II] 6583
